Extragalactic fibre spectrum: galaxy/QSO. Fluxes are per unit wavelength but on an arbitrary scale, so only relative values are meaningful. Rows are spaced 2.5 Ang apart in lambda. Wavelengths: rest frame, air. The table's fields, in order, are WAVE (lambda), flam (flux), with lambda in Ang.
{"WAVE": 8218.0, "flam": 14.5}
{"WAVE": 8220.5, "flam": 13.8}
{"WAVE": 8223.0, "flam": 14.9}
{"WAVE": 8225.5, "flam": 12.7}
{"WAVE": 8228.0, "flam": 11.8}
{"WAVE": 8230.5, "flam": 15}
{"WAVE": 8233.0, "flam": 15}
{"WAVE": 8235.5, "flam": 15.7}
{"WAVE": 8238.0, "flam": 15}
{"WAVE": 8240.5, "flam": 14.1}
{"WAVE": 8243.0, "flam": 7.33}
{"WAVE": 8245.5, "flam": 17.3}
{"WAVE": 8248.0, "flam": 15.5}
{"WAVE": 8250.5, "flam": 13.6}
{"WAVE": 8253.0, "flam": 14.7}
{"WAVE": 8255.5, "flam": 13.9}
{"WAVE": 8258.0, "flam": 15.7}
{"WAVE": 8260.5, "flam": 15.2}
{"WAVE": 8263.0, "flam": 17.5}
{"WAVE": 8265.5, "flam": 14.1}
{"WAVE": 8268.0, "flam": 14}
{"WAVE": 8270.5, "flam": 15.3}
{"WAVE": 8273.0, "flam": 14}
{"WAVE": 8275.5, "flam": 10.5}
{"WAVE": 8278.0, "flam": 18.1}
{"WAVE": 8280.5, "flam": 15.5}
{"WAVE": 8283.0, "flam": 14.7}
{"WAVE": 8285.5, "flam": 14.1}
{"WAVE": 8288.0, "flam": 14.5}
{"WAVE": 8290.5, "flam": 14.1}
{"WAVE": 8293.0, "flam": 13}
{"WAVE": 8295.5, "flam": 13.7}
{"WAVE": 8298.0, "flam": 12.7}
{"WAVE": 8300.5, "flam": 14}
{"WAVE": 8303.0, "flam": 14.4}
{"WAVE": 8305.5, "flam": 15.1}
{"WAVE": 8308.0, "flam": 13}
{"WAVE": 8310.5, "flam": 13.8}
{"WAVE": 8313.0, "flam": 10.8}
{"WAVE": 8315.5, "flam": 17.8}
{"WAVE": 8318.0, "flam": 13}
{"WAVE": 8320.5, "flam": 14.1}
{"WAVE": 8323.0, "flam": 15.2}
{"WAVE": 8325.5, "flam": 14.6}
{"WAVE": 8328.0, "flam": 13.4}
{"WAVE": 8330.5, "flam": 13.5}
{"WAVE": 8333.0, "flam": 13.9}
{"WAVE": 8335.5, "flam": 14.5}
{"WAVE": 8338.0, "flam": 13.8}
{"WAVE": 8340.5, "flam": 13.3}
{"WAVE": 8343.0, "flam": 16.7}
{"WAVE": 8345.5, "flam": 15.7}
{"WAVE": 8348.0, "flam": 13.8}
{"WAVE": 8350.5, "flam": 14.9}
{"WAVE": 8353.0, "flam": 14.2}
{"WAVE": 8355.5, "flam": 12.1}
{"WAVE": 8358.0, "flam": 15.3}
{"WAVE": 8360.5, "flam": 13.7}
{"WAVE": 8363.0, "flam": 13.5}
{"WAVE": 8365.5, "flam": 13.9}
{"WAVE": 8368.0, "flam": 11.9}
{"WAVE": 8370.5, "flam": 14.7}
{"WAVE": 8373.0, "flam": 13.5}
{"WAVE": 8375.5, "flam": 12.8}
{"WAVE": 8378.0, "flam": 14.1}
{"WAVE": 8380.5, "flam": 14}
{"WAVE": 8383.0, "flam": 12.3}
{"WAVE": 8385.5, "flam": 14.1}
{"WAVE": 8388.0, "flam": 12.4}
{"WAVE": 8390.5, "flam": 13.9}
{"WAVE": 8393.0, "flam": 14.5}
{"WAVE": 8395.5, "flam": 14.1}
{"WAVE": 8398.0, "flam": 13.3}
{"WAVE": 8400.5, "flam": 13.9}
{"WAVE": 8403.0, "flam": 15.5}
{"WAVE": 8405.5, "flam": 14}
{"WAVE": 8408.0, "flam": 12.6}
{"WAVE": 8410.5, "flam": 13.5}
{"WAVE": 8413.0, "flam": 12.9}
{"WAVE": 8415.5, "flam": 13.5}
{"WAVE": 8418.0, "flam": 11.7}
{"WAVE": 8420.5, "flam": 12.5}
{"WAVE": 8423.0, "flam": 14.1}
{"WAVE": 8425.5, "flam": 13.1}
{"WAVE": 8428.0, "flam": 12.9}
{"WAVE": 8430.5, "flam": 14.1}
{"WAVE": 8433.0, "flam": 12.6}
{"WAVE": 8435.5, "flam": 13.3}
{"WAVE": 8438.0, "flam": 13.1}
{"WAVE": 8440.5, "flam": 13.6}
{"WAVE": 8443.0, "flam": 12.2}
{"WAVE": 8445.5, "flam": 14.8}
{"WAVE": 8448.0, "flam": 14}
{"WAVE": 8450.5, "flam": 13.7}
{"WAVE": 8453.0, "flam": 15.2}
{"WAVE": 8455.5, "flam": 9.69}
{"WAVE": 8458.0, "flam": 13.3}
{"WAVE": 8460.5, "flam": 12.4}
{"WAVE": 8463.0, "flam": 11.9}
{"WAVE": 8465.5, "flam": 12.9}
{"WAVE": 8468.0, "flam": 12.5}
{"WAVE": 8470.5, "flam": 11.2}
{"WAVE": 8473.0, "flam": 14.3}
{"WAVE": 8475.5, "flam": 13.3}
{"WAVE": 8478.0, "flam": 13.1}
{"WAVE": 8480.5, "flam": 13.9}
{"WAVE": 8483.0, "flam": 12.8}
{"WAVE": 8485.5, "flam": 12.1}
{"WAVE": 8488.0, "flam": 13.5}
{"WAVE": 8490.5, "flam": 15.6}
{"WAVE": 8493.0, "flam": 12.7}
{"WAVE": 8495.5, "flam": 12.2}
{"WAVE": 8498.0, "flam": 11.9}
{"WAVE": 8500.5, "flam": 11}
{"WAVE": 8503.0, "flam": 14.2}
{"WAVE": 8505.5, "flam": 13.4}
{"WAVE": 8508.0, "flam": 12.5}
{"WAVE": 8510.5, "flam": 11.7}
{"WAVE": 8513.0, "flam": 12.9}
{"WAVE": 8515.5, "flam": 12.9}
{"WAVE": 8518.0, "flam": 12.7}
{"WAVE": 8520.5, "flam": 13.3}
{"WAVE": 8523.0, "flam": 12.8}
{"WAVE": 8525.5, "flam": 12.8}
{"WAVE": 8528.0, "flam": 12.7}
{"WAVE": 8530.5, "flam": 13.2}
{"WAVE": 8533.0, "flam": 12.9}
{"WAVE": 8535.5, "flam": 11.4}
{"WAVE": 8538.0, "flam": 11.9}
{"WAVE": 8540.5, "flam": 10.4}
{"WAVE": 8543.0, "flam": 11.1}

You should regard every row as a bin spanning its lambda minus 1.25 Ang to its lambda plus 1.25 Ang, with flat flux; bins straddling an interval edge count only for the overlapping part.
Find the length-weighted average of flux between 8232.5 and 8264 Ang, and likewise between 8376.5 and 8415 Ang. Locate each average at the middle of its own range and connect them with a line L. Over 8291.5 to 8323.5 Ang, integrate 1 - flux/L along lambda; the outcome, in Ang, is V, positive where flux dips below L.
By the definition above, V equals 0.84 Ang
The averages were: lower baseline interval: 14.6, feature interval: 13.9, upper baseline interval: 13.7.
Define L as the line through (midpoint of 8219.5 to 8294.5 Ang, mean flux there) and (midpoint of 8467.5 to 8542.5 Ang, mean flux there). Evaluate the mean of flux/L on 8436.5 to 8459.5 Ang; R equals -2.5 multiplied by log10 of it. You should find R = -0.02 mag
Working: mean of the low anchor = 14.4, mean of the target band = 13.3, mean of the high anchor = 12.7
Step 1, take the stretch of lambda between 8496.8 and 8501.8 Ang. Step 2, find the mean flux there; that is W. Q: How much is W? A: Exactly 11.5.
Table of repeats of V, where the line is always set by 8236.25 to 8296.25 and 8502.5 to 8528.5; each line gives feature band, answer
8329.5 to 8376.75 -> -0.4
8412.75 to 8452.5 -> 0.2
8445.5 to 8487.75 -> 0.7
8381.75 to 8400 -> 0.1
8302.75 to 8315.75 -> 0.3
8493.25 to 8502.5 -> 0.7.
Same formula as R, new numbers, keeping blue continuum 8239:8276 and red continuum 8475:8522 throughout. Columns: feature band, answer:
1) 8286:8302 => 0.03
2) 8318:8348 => -0.04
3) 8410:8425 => 0.03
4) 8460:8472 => 0.08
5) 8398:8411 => -0.03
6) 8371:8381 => 0.00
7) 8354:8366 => 0.00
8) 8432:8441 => 0.01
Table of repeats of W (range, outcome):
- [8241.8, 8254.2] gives 13.7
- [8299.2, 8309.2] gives 14.1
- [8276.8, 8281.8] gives 16.8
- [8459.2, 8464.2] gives 12.2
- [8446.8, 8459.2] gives 13.2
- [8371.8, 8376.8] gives 13.2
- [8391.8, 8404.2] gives 14.3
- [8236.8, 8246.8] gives 13.4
